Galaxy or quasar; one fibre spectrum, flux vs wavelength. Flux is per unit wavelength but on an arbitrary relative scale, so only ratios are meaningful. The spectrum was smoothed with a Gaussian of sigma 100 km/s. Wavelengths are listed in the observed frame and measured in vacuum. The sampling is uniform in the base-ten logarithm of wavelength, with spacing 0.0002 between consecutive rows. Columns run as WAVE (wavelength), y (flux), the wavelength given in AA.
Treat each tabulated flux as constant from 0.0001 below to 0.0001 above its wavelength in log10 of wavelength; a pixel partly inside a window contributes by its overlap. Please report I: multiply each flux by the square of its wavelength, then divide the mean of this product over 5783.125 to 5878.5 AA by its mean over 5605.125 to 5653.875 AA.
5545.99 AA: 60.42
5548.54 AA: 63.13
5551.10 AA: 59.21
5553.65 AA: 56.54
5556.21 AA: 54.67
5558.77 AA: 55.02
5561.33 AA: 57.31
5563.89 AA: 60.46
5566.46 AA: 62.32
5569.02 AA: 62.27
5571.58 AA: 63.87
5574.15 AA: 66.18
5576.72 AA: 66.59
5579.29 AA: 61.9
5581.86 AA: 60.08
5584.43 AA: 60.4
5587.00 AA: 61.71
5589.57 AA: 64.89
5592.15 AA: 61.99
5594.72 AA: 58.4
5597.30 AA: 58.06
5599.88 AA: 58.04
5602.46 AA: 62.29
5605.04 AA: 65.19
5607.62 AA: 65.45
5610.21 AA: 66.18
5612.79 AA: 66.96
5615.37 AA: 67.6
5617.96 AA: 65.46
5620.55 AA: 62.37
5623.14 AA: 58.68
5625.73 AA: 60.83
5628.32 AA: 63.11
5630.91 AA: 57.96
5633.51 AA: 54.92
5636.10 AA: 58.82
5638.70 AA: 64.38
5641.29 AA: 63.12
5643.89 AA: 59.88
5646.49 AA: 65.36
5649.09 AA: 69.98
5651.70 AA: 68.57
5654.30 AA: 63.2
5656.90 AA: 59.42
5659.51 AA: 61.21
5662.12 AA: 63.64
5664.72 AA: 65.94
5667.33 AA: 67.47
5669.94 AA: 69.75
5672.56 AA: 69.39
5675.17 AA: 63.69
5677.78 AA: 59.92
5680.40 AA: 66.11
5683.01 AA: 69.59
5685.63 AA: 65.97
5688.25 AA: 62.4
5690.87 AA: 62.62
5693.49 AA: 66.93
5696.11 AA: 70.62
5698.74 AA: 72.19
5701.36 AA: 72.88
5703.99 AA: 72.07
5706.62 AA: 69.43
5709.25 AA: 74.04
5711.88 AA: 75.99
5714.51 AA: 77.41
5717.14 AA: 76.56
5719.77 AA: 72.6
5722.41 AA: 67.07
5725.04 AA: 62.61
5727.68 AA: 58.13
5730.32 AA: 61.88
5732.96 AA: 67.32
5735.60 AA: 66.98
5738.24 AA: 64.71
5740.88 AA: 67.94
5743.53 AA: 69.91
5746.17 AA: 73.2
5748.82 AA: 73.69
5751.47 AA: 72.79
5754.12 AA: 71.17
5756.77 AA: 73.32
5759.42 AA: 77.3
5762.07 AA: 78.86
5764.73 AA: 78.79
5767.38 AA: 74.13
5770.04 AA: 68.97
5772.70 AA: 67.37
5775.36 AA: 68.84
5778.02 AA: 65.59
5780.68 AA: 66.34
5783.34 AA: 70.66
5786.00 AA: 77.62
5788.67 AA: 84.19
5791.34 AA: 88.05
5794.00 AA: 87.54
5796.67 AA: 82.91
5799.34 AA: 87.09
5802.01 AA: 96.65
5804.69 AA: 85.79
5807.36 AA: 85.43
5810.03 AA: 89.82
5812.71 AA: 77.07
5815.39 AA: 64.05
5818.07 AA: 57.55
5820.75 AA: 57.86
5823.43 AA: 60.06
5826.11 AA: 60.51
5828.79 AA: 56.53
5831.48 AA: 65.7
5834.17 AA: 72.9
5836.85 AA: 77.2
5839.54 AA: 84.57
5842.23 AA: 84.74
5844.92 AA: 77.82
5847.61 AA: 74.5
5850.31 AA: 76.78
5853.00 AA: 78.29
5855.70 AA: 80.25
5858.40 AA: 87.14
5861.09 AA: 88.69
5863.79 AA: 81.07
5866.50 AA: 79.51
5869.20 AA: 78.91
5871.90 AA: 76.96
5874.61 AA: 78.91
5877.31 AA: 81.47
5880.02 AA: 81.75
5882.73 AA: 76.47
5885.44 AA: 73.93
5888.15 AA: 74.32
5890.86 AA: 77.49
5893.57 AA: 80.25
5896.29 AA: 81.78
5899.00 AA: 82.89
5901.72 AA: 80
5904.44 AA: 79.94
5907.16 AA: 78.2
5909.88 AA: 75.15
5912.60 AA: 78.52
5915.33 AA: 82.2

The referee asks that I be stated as 1.32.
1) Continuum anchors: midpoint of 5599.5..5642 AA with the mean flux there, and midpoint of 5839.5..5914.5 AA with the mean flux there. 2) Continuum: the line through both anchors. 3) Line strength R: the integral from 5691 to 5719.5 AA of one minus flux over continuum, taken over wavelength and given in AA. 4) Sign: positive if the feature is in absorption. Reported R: -1.8 AA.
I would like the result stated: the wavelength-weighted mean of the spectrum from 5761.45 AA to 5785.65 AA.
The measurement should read 71.1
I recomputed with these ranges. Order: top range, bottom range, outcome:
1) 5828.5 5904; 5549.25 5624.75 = 1.40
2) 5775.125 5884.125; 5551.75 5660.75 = 1.34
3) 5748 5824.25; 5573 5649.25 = 1.29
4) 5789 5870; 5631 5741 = 1.23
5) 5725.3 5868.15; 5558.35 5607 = 1.30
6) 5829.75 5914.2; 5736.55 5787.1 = 1.14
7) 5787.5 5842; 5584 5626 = 1.31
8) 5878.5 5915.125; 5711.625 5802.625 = 1.12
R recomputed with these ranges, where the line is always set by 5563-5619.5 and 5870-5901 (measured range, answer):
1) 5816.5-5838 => 3.5 AA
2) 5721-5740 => 1.7 AA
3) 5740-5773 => -0.6 AA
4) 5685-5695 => 0.6 AA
